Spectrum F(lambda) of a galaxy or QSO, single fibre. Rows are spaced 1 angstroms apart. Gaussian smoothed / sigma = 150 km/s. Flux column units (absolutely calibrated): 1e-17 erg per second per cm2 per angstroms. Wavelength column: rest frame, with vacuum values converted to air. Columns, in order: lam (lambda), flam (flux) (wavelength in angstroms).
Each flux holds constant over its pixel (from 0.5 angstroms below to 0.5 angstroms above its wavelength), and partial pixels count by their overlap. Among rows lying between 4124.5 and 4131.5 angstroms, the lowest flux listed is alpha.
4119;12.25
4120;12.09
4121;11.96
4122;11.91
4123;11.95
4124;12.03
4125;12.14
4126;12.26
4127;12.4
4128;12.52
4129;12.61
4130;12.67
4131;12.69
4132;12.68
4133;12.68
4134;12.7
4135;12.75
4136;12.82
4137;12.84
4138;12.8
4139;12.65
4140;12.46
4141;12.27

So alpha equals 12.14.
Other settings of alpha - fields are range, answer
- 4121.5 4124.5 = 11.91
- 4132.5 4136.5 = 12.68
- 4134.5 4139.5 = 12.65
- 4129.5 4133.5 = 12.67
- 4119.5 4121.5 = 11.96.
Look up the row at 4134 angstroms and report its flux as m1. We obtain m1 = 12.7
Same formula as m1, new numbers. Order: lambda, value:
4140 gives 12.46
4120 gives 12.09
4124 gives 12.03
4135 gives 12.75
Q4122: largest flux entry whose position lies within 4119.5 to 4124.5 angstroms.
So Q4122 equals 12.09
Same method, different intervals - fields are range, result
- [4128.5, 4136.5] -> 12.82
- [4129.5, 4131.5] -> 12.69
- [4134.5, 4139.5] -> 12.84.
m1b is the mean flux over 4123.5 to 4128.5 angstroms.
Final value 12.3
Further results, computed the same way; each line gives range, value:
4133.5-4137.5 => 12.8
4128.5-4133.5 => 12.7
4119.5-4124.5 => 12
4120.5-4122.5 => 11.9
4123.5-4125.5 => 12.1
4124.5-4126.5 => 12.2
